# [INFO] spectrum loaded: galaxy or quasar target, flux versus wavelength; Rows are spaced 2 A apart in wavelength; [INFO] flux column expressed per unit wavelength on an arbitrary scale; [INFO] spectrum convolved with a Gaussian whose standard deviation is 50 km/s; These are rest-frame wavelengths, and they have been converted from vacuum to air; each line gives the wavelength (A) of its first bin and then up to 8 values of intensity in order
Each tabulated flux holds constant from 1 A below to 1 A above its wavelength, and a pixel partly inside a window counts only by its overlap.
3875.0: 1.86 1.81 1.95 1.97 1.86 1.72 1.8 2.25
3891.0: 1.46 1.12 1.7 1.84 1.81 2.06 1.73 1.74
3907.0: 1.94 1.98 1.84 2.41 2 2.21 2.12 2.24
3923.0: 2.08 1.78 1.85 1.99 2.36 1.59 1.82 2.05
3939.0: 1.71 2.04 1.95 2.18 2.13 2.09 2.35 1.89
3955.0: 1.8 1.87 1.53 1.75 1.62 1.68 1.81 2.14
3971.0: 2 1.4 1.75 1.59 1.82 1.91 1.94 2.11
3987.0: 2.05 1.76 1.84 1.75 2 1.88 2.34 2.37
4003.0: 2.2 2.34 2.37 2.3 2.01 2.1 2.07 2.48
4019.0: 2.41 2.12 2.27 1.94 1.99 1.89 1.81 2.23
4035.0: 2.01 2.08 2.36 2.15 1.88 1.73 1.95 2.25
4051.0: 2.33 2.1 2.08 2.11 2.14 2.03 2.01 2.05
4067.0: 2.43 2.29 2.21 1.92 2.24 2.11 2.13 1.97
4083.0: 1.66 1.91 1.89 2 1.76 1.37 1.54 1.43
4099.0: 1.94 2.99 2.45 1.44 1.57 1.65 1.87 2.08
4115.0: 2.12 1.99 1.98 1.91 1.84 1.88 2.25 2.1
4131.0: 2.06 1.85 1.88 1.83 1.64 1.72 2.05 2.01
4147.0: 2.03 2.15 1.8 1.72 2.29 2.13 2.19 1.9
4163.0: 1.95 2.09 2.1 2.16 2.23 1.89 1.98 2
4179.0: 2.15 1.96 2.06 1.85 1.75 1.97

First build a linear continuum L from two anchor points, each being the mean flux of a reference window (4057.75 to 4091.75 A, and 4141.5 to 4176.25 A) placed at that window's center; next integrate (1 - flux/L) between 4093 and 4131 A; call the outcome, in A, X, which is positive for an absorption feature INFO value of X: 2.0 A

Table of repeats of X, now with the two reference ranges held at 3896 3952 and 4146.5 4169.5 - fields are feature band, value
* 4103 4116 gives 1.2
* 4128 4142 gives 1.2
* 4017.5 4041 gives -1.1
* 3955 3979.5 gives 3.1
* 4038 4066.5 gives -1.0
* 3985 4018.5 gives -1.8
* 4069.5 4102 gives 1.3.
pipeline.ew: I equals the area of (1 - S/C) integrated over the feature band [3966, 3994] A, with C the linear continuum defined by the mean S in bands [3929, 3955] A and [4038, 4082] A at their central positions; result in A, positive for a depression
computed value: 2.63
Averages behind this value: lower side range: 2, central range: 1.85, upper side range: 2.11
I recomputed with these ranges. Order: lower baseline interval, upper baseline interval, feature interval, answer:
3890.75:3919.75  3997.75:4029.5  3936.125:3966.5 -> 1.6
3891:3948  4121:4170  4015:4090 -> -4.8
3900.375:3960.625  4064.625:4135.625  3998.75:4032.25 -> -3.5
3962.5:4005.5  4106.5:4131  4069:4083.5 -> -0.9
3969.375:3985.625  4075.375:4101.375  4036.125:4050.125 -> -1.5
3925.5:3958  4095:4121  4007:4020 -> -1.8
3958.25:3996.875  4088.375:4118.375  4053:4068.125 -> -2.1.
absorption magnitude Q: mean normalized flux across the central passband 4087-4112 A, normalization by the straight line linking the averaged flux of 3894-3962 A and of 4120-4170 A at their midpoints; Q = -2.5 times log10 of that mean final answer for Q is 0.08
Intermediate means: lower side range 1.95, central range 1.84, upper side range 1.98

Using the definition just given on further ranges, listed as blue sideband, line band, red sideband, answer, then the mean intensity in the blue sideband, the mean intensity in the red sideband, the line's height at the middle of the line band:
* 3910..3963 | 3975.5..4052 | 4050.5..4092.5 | -0.02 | 1.98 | 2.05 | 2.02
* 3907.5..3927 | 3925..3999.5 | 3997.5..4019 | 0.14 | 2.06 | 2.26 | 2.16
